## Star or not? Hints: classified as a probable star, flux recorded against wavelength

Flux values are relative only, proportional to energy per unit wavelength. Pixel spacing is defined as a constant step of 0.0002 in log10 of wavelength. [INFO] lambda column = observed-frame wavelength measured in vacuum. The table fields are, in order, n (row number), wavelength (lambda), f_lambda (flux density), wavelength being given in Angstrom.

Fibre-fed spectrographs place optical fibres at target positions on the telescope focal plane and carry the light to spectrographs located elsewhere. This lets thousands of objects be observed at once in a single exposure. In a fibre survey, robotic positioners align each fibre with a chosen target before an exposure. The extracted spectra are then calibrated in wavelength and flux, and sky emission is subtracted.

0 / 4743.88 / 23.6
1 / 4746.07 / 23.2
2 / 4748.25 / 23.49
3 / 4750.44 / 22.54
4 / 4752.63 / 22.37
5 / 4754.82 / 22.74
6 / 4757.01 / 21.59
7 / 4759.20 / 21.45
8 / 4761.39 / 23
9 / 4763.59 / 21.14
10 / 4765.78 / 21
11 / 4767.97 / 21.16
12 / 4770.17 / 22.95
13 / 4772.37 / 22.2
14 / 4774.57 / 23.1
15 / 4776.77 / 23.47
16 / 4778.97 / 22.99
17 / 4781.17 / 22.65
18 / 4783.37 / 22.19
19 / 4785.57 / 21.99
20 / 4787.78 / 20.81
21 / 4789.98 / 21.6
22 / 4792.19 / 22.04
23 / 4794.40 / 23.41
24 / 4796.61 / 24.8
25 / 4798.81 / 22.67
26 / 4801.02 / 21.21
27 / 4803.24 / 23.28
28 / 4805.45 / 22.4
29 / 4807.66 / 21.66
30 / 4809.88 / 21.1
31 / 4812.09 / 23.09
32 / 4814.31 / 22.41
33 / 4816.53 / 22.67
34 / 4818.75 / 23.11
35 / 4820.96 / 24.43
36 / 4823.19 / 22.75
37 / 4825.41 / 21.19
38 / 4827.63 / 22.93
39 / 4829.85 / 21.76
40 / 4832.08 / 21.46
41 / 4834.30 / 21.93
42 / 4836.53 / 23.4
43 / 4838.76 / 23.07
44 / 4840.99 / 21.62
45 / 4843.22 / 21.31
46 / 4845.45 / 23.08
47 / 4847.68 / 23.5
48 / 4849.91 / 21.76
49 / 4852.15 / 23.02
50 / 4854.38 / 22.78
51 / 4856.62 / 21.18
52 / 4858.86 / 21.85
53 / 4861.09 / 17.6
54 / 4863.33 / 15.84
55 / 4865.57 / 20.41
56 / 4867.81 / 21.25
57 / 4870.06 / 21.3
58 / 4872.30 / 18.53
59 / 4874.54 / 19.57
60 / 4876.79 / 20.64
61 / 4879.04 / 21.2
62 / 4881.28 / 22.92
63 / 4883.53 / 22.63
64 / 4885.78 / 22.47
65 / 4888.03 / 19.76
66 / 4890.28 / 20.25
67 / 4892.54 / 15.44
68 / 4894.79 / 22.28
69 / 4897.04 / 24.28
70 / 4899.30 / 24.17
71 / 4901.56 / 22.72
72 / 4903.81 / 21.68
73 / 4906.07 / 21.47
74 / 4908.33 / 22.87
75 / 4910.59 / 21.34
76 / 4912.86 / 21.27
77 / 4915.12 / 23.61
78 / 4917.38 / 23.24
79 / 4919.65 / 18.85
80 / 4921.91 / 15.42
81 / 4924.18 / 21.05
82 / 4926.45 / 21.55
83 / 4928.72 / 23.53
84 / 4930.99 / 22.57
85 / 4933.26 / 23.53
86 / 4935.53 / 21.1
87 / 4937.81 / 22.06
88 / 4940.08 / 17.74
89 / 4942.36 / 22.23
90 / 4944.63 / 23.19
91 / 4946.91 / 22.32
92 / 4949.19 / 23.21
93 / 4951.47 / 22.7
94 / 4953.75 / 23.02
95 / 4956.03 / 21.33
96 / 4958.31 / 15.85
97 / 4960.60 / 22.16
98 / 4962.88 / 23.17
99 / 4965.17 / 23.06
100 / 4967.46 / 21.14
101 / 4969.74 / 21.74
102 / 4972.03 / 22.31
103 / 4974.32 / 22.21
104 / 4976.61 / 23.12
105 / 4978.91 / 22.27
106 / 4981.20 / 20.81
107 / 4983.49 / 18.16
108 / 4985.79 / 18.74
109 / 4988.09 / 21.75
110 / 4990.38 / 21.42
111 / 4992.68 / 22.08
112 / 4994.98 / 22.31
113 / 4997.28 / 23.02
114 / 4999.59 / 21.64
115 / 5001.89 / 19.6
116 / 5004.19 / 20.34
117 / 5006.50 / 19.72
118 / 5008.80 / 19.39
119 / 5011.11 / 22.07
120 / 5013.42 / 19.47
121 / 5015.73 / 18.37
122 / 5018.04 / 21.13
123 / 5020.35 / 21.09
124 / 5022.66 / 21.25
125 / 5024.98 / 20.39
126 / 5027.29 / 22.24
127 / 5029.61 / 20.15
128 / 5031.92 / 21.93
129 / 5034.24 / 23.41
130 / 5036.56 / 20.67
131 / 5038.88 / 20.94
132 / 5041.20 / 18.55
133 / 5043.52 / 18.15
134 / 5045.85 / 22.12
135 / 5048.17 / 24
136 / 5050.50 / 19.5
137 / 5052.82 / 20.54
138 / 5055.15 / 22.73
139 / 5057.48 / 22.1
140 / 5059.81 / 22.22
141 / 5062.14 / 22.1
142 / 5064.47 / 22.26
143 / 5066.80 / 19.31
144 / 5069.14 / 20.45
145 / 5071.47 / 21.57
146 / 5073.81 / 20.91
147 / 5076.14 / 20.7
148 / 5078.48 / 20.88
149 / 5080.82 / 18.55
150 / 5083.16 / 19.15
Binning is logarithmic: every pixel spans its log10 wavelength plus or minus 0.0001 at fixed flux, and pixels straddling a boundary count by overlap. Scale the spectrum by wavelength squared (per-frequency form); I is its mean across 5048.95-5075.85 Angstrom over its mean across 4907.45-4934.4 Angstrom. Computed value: 1.04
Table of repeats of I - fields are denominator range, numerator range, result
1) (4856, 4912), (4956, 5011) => 1.05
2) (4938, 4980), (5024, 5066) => 1.01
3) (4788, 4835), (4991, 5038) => 1.02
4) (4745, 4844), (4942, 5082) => 1.03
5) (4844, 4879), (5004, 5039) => 1.07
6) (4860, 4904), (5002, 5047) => 1.05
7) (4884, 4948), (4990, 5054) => 1.01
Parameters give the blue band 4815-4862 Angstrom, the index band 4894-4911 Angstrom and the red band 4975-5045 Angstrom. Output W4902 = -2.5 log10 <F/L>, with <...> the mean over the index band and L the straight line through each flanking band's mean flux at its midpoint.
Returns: -0.05 mag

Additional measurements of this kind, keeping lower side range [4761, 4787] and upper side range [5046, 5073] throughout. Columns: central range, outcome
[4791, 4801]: -0.037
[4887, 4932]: 0.028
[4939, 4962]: 0.021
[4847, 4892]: 0.061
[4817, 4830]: -0.030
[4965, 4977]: -0.019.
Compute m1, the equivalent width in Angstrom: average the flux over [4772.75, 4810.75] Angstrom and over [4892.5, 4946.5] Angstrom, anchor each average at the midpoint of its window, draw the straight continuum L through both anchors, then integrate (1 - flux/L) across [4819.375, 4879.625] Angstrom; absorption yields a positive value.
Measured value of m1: 1.7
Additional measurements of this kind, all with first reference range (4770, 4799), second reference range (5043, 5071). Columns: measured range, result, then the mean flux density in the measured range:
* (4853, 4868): 1.46 Angstrom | 20.1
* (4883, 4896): 1.02 Angstrom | 20.4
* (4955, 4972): 0.40 Angstrom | 21.3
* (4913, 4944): 0.93 Angstrom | 21.3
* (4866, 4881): 1.12 Angstrom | 20.6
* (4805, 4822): -0.09 Angstrom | 22.6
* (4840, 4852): 0.01 Angstrom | 22.3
